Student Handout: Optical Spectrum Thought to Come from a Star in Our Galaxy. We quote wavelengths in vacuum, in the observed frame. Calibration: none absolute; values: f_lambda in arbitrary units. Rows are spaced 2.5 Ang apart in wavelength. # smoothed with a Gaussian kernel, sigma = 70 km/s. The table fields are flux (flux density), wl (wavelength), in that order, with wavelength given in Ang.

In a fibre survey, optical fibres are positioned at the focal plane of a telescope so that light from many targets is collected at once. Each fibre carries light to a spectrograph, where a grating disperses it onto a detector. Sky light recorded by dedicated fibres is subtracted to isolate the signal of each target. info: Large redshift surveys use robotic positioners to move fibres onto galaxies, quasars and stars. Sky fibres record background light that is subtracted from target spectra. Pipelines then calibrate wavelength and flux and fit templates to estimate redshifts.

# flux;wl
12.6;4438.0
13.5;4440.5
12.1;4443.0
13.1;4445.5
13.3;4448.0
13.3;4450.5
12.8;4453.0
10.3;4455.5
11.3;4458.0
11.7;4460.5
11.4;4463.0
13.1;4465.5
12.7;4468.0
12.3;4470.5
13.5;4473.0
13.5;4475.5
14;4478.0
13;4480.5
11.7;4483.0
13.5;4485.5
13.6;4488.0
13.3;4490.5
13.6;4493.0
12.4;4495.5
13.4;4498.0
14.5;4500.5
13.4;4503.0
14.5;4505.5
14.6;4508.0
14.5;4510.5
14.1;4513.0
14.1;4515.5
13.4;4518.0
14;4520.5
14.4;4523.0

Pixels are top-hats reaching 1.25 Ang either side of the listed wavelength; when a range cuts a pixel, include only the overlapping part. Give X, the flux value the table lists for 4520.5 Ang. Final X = 14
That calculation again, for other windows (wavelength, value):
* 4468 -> 12.7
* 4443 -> 12.1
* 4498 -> 13.4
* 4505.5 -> 14.5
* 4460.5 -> 11.7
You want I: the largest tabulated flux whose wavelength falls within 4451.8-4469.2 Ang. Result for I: 13.1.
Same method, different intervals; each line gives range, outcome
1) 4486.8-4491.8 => 13.6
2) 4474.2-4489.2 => 14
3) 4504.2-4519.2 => 14.6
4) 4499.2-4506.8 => 14.5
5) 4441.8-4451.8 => 13.3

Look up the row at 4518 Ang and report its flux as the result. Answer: 13.4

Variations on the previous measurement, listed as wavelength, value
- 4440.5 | 13.5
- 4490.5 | 13.3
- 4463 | 11.4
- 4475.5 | 13.5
